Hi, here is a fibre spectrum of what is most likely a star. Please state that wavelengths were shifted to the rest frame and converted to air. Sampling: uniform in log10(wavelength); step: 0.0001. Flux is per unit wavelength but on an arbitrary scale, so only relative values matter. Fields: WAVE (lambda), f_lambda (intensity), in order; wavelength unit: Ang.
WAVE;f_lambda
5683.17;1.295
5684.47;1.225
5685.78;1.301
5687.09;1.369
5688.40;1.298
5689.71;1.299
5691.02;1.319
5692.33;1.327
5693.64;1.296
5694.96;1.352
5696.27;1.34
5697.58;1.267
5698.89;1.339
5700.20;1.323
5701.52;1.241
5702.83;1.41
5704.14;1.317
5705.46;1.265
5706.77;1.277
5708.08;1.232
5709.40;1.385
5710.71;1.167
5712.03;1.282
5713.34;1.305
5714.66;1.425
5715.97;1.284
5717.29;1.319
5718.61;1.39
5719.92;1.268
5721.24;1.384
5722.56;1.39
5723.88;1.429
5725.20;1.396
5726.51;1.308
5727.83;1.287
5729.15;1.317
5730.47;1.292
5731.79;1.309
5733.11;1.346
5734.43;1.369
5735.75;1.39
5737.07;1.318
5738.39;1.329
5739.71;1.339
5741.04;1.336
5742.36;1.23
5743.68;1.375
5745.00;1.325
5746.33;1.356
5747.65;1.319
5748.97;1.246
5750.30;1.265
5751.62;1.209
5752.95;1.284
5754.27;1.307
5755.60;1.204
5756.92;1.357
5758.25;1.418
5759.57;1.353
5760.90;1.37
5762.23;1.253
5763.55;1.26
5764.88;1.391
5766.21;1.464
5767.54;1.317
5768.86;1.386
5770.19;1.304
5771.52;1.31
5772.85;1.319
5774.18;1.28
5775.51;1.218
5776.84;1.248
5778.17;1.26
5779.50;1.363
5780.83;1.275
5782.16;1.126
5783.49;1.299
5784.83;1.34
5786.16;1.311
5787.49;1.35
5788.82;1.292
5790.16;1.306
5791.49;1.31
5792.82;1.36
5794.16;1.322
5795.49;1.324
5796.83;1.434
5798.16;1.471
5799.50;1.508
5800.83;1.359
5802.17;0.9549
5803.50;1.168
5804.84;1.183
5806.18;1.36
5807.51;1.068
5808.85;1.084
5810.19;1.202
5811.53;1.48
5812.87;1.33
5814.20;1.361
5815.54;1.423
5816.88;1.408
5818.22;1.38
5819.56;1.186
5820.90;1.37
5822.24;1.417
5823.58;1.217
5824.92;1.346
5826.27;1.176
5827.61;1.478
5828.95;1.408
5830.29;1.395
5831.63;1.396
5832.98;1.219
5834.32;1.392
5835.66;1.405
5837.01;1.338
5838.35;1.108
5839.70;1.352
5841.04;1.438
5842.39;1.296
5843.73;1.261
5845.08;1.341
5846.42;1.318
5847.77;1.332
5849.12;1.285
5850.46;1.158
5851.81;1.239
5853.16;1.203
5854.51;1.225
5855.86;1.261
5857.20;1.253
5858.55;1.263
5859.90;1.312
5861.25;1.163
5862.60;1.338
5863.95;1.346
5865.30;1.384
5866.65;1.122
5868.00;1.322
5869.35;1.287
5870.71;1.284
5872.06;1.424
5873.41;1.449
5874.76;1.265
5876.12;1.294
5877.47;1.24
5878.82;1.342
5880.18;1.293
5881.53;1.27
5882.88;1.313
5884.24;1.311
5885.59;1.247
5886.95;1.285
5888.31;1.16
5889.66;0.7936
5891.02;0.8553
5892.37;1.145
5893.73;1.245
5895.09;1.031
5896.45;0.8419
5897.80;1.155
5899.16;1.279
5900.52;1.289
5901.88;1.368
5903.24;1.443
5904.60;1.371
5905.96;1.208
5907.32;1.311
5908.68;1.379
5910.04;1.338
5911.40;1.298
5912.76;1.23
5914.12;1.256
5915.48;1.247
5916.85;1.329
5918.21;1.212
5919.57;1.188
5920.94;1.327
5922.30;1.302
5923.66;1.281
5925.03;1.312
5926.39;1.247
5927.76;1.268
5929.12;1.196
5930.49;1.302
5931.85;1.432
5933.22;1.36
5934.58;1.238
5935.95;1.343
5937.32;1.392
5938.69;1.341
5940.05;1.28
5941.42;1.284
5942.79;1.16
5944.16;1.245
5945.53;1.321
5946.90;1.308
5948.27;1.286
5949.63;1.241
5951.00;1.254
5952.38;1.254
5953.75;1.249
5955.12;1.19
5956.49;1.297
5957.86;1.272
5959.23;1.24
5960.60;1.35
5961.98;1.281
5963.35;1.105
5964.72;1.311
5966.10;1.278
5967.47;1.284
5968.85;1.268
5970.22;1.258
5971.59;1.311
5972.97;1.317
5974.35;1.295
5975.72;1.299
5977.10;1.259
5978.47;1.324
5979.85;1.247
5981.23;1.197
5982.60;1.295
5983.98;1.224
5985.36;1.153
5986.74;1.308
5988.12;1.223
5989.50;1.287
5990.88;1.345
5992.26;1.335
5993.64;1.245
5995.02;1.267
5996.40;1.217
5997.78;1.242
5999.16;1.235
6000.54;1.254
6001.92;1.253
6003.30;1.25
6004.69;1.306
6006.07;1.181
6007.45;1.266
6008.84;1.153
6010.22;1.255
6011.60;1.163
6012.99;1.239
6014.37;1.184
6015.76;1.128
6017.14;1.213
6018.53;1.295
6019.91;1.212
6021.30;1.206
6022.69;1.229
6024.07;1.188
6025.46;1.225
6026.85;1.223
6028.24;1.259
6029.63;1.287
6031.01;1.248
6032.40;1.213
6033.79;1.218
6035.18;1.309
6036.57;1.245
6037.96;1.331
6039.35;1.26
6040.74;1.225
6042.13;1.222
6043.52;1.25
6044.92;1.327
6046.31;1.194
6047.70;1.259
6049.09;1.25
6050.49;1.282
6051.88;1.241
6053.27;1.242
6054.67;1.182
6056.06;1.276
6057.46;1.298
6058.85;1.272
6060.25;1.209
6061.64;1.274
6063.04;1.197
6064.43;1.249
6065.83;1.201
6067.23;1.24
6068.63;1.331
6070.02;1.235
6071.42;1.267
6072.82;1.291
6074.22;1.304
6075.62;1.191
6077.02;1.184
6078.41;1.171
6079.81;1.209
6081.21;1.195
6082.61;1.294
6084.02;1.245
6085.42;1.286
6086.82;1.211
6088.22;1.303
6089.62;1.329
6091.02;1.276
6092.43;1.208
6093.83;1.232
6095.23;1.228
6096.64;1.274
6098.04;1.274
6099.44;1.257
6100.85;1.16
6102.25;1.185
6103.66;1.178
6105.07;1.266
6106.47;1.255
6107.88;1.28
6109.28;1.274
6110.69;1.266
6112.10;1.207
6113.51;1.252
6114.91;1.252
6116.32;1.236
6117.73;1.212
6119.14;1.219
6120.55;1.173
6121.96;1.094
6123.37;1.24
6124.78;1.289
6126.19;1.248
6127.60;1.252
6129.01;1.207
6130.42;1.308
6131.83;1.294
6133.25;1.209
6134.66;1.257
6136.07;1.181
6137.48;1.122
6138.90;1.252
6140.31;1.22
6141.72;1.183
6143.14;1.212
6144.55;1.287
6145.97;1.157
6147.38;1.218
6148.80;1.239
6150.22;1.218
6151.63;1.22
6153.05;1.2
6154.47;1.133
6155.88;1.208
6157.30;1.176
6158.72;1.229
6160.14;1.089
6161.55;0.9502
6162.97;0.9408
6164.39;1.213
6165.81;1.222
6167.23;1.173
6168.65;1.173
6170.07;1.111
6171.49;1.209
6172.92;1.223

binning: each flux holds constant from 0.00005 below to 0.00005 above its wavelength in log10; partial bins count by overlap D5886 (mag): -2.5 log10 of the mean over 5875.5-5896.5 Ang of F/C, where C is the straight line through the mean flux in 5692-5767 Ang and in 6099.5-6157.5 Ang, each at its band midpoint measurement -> 0.09 mag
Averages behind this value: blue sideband 1.32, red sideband 1.22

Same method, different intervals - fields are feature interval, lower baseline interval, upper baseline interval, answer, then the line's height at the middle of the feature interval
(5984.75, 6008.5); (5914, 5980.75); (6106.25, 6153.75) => 0.01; 1.26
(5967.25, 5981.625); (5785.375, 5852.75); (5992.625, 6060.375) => -0.02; 1.26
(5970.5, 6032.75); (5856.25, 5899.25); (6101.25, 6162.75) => -0.02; 1.22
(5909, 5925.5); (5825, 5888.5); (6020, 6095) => 0.00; 1.28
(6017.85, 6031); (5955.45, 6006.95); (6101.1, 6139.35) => 0.01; 1.25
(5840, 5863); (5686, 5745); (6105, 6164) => 0.01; 1.29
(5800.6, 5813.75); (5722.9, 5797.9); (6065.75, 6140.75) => 0.08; 1.31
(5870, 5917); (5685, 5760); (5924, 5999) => 0.04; 1.29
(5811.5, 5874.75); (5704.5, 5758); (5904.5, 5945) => -0.01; 1.3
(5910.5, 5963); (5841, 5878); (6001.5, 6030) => -0.02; 1.26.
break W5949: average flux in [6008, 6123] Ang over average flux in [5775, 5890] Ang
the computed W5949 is 0.96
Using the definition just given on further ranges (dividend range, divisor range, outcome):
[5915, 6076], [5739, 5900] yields 0.98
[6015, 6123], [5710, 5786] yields 0.94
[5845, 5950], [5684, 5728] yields 0.96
